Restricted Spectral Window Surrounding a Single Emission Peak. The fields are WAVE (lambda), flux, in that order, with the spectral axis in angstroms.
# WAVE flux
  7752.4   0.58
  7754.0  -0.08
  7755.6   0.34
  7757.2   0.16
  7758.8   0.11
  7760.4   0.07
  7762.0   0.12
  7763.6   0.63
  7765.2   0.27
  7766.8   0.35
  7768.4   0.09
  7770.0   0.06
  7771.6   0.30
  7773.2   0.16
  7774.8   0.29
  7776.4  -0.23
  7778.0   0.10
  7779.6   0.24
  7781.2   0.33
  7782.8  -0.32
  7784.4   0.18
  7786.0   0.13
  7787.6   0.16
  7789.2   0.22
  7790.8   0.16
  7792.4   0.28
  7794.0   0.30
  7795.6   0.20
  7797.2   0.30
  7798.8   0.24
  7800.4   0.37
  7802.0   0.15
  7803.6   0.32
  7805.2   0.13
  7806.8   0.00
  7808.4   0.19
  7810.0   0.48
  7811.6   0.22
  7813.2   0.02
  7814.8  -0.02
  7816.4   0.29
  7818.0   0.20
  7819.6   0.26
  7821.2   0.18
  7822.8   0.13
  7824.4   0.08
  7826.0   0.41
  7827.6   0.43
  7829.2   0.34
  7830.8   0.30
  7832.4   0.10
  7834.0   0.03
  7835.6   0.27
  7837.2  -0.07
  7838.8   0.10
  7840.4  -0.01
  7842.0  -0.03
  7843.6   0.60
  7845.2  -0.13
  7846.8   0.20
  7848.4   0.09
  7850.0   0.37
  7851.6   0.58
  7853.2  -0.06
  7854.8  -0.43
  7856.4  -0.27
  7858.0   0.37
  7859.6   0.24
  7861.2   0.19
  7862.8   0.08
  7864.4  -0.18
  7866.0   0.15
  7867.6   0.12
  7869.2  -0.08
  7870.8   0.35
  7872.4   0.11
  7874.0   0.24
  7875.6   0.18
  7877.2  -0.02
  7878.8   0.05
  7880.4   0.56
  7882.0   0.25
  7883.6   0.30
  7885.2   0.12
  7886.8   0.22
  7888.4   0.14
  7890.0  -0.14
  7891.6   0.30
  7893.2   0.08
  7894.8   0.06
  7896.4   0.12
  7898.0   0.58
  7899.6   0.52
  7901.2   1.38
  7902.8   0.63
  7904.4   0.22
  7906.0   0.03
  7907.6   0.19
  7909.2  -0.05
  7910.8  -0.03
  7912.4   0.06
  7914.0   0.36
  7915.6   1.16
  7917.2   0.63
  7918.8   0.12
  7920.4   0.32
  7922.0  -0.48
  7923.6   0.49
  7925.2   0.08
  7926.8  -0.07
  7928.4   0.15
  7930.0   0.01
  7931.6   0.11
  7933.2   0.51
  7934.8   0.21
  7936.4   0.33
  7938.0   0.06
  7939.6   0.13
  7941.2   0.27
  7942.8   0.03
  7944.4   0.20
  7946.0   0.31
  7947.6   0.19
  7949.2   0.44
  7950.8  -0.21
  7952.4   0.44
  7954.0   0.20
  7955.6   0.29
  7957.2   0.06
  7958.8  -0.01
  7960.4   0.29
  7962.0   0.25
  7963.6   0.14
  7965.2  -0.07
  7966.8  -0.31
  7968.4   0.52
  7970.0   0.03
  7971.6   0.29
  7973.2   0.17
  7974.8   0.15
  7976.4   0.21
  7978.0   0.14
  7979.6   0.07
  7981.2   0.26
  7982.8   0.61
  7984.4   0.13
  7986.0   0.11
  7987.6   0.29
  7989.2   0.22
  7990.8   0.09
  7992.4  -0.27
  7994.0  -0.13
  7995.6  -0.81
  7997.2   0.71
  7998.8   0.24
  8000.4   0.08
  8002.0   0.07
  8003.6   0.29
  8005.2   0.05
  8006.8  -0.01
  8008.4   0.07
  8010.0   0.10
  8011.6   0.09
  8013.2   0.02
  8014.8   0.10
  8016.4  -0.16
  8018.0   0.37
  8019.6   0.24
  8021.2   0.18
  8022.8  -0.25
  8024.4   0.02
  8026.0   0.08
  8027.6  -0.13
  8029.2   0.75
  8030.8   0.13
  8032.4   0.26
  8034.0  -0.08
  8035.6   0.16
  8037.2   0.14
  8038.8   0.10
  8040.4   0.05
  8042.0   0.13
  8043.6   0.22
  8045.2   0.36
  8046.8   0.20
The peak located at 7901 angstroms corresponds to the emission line H-beta 4861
